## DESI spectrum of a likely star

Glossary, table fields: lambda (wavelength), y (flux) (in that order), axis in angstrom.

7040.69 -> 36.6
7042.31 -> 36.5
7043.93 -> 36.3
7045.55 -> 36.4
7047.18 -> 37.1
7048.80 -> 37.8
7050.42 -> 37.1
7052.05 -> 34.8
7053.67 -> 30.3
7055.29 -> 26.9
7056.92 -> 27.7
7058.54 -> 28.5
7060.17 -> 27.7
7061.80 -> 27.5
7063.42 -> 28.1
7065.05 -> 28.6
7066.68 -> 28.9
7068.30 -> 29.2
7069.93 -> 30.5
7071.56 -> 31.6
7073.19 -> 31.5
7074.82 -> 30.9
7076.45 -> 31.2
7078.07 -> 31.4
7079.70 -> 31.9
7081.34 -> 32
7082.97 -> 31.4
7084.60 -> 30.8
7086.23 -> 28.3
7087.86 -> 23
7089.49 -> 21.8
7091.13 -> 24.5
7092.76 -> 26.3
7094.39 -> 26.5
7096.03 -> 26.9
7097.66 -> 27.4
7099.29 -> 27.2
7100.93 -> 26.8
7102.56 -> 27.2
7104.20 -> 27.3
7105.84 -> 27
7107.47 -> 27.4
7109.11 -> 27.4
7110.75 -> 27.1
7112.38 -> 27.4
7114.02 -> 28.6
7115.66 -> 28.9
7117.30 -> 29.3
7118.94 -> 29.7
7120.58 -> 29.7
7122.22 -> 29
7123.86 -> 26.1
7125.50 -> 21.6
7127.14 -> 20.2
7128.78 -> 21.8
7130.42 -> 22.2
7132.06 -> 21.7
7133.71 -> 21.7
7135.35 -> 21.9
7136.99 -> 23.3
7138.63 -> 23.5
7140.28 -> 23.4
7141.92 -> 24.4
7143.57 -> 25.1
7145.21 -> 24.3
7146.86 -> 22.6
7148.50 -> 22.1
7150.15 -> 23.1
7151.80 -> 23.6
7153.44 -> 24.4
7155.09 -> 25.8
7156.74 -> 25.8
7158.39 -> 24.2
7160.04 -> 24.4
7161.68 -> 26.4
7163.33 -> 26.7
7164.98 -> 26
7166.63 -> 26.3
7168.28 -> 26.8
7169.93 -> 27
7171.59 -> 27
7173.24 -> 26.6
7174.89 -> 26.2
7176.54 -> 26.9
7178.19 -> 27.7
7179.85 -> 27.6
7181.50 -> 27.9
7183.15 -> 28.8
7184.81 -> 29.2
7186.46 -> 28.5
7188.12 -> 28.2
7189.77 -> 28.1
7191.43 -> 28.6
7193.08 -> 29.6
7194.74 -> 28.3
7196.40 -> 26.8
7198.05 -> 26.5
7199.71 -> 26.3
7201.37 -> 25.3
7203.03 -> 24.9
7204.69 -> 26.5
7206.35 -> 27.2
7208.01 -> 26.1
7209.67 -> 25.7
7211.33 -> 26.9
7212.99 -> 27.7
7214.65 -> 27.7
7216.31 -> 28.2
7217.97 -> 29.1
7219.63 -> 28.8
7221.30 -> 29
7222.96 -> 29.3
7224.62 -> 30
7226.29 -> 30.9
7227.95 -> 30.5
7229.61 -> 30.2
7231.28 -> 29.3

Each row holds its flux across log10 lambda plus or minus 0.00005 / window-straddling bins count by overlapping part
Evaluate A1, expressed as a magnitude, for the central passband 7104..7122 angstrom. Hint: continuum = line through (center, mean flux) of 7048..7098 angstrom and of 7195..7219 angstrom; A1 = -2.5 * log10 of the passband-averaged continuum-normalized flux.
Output 0.02 mag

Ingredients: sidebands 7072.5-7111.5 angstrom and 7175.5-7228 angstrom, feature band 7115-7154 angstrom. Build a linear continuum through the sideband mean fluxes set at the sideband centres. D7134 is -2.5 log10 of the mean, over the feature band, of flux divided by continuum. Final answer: 0.15 mag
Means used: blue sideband 28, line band 24.3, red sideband 27.9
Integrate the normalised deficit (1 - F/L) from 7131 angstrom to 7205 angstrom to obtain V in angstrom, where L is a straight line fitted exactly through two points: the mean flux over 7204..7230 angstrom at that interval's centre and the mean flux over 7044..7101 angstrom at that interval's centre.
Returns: 7.8 angstrom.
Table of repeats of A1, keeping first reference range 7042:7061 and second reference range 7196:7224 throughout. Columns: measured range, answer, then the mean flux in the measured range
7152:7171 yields 0.13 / 25.7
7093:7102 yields 0.16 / 26.9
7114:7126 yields 0.09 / 28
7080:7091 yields 0.14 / 27.8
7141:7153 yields 0.24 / 23.6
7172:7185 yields 0.03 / 27.5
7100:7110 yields 0.14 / 27.2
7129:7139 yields 0.32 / 22.3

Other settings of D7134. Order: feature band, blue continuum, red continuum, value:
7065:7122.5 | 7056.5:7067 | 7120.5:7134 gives -0.10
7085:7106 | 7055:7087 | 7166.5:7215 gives 0.12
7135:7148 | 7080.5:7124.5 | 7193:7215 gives 0.16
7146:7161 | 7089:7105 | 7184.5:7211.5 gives 0.12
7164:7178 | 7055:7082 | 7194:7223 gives 0.05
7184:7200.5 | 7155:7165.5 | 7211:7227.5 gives -0.03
